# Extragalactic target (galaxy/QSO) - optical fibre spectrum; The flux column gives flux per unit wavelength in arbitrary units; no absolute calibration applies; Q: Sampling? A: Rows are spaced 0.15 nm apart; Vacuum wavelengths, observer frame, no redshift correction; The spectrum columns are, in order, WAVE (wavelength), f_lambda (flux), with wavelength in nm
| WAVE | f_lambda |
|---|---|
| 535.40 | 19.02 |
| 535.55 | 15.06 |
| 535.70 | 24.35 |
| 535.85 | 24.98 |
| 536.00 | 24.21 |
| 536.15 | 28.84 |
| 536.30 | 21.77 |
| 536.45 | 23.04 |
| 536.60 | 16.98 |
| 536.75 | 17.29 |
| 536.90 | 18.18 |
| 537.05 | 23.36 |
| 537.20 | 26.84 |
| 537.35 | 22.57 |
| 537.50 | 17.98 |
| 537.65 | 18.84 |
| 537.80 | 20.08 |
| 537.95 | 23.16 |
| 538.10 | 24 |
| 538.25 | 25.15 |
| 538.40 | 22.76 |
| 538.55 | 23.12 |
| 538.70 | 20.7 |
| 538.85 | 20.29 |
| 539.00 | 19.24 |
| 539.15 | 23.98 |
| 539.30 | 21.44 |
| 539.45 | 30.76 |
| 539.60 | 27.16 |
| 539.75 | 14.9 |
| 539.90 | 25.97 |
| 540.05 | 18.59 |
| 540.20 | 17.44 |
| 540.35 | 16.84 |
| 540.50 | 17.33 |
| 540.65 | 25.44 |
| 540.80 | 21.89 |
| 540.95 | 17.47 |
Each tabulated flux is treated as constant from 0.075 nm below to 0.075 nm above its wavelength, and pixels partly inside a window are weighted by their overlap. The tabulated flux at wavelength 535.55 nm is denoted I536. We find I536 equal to 15.06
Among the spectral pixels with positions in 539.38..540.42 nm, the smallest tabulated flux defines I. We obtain 14.9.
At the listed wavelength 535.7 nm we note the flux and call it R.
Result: 24.35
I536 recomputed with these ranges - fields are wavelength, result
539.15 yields 23.98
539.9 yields 25.97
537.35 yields 22.57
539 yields 19.24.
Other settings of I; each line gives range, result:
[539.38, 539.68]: 27.16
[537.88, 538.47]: 22.76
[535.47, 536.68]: 15.06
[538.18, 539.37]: 19.24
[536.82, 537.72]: 17.98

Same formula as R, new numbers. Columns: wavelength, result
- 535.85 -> 24.98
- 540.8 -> 21.89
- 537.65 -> 18.84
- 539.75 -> 14.9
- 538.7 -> 20.7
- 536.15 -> 28.84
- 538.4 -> 22.76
